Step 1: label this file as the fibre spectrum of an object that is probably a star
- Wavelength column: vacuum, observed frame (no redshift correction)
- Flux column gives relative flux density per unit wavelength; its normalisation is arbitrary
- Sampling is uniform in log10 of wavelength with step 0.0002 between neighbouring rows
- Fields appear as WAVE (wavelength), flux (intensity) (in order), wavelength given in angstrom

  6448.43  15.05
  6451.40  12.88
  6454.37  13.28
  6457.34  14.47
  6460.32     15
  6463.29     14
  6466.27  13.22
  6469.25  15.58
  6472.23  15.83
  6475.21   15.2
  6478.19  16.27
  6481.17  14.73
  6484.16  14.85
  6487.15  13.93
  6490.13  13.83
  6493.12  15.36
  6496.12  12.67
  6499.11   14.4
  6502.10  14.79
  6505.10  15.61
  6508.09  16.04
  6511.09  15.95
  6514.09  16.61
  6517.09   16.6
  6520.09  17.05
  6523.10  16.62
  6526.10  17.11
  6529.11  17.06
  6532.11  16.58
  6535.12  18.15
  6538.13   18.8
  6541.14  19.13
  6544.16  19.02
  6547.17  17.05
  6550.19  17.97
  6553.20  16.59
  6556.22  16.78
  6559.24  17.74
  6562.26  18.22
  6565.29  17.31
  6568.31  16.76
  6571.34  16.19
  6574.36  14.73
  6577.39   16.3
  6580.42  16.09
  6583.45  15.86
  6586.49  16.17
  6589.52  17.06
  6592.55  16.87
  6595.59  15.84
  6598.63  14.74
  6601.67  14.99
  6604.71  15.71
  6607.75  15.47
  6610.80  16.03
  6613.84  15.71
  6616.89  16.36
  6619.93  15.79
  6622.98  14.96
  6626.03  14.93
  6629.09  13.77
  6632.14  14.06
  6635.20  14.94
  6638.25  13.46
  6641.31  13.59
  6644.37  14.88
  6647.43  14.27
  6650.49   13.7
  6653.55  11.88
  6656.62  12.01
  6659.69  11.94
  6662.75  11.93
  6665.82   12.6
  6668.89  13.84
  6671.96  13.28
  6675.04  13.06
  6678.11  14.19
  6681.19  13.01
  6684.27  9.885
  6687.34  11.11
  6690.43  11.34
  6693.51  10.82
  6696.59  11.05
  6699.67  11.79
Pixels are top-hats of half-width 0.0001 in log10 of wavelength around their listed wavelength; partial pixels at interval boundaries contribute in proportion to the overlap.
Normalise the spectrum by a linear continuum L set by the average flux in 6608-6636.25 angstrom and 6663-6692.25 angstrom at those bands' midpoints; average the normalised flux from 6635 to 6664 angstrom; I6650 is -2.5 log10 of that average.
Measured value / 0.05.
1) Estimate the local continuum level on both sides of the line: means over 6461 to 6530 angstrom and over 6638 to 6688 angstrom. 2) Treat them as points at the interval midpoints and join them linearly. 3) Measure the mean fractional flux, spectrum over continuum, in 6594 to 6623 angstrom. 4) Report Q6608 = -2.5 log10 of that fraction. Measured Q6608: -0.14 mag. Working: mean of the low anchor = 15.3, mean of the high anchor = 12.9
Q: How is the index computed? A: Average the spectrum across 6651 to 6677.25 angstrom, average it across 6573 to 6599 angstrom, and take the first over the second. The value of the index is 0.79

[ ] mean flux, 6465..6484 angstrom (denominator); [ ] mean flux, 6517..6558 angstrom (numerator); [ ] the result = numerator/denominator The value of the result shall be 1.16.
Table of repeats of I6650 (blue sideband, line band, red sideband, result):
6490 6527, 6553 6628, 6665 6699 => -0.15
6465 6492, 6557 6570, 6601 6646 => -0.17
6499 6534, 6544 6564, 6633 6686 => -0.14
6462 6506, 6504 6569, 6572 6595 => -0.12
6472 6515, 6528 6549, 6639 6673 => -0.23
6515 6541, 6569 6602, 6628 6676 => -0.03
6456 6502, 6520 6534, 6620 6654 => -0.17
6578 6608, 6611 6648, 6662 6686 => -0.02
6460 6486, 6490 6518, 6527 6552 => 0.08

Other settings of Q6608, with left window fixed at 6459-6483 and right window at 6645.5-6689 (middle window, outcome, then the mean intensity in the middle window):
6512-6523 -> -0.16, 16.7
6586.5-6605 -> -0.18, 15.9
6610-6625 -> -0.19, 15.7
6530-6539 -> -0.24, 17.7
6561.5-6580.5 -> -0.19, 16.5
